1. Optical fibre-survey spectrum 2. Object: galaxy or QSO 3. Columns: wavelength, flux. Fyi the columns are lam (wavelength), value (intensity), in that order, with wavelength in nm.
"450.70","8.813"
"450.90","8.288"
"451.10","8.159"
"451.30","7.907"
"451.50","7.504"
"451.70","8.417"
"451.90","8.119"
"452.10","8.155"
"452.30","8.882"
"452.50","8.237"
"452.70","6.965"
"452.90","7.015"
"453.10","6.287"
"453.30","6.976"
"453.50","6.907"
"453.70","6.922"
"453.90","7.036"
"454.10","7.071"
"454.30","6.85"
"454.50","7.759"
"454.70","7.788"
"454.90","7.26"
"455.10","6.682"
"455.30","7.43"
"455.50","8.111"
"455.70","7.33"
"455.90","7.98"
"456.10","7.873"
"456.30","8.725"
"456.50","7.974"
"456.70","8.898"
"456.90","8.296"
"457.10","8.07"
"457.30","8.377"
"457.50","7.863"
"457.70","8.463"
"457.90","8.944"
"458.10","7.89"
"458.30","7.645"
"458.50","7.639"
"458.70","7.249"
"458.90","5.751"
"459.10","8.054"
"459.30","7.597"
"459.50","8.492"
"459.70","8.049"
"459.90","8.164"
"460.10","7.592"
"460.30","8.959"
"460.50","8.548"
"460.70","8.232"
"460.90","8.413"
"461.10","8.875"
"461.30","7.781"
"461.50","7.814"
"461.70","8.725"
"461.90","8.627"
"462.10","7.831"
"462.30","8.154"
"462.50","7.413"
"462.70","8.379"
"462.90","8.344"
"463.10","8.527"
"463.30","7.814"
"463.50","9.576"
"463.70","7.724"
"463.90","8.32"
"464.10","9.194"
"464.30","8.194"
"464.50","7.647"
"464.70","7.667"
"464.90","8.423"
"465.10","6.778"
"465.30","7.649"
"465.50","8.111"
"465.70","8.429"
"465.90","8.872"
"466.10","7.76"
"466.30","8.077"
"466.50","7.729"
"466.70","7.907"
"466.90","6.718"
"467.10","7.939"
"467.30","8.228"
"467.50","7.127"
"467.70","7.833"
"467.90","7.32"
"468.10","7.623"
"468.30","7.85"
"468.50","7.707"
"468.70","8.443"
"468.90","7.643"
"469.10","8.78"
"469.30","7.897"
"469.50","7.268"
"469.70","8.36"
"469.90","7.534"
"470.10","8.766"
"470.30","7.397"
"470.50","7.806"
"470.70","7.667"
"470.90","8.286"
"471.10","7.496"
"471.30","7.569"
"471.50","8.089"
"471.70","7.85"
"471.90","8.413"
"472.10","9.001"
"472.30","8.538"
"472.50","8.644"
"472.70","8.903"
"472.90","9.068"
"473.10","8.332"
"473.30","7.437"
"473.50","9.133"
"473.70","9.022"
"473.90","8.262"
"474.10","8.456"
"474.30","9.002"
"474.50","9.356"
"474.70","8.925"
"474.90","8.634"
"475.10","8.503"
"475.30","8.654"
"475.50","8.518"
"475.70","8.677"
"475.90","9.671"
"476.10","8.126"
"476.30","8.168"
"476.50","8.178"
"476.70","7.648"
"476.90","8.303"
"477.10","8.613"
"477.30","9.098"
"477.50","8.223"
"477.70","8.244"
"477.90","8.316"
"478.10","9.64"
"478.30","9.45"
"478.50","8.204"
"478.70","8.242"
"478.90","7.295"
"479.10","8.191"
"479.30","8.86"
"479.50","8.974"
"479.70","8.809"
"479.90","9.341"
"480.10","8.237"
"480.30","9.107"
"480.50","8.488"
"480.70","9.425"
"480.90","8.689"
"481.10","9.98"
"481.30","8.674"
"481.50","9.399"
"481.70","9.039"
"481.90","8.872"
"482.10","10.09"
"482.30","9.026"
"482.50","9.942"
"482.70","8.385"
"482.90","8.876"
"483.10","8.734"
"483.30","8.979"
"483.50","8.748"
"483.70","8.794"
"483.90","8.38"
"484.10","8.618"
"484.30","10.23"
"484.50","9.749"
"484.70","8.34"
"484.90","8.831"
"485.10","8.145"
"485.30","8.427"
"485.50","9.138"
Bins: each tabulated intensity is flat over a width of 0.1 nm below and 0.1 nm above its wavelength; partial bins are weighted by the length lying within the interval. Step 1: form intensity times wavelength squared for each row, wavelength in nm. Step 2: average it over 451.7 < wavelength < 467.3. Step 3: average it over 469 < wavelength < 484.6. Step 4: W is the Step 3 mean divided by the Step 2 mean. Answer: 1.17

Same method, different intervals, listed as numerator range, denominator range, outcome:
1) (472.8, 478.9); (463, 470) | 1.12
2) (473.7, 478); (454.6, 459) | 1.19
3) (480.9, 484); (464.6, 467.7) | 1.24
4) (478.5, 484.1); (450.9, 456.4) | 1.32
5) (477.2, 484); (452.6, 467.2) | 1.23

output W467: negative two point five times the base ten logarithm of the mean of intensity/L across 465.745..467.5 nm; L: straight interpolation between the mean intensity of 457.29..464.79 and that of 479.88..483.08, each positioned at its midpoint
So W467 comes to 0.07 mag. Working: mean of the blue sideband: 8.12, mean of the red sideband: 9.08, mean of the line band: 7.88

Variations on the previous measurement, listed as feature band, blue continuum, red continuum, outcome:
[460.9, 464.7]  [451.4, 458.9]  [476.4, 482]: -0.03 mag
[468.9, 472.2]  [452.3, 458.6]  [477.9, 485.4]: 0.05 mag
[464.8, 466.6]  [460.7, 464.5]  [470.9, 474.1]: 0.05 mag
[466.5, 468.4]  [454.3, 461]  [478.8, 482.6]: 0.10 mag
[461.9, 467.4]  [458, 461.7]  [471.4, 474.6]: 0.02 mag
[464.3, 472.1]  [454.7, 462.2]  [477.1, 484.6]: 0.07 mag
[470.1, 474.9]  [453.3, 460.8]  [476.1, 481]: -0.01 mag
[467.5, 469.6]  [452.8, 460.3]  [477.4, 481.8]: 0.06 mag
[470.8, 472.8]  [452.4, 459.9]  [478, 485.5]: 0.02 mag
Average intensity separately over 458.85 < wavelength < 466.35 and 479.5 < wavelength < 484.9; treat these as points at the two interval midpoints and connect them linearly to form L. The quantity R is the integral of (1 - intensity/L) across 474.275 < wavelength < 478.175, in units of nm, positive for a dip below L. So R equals 0.07 nm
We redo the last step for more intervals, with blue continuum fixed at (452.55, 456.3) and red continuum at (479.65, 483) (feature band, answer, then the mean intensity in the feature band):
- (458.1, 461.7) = -0.139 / 7.95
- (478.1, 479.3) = 0.063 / 8.44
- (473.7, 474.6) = -0.020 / 8.8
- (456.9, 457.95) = -0.115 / 8.31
